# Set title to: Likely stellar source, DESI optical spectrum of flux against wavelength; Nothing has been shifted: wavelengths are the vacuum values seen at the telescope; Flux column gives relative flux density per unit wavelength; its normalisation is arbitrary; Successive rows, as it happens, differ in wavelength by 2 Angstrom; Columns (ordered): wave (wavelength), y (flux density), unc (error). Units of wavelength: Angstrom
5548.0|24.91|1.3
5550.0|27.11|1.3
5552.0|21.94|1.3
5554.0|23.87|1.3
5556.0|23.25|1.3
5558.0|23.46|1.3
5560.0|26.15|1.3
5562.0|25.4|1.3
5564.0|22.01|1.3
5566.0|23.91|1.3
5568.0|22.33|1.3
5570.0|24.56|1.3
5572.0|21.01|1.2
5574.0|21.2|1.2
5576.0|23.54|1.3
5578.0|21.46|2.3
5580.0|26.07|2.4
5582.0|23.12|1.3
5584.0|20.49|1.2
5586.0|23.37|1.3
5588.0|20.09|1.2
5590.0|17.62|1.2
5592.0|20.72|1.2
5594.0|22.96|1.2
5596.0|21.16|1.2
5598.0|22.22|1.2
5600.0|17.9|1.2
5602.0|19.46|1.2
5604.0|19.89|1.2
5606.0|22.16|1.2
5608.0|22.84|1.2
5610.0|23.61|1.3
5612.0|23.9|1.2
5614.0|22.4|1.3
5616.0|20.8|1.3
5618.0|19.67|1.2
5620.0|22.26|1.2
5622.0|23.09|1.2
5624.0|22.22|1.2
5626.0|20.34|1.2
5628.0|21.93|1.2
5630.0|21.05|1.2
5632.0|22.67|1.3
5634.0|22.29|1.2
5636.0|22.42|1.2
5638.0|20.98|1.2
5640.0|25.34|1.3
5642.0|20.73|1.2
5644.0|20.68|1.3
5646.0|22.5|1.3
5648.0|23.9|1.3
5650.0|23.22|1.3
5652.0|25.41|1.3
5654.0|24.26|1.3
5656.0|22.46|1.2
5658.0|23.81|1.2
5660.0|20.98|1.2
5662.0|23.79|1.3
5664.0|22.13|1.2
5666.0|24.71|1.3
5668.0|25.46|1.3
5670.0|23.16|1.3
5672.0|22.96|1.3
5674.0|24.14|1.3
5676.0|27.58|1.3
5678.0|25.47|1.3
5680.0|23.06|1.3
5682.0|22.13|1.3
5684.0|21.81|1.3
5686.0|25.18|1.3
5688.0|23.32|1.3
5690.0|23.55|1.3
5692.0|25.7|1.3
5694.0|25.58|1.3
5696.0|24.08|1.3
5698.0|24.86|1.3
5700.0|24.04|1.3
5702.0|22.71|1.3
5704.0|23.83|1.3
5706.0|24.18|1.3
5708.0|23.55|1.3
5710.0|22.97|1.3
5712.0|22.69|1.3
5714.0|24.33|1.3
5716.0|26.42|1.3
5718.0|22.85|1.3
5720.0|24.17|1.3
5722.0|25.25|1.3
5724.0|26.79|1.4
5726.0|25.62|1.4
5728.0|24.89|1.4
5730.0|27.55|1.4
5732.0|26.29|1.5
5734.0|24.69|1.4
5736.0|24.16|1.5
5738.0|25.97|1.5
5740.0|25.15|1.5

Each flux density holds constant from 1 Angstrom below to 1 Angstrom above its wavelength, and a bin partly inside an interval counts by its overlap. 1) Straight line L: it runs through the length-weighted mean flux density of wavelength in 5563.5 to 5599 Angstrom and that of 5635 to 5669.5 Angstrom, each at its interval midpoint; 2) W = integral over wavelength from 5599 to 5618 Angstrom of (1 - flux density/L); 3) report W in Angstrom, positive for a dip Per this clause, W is 1.0 Angstrom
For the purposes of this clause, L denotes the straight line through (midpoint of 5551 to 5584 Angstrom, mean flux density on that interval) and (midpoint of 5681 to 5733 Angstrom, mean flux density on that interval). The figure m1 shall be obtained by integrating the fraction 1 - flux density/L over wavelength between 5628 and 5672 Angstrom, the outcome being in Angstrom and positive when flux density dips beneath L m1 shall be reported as 1.8 Angstrom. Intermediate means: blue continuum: 23.2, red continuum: 24.4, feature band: 22.9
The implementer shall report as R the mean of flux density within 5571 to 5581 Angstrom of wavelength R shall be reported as 22.7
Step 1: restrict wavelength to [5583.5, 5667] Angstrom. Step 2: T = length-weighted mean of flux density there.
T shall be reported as 22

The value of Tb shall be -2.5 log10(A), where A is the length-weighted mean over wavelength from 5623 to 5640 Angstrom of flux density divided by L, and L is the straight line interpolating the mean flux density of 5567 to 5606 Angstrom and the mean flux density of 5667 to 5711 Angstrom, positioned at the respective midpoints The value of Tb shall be 0.034 mag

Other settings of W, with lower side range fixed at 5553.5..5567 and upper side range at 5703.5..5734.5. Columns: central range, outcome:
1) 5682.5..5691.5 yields 0.4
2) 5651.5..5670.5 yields 0.7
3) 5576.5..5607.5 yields 3.7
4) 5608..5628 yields 1.8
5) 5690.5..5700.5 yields -0.1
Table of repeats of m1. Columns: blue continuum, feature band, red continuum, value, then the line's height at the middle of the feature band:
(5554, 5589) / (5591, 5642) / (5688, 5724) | 3.7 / 23.4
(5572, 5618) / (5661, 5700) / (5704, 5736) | -0.6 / 23.8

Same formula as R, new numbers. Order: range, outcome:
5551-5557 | 23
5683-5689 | 23.4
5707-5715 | 23.4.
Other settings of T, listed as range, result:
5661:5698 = 24.1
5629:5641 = 22.5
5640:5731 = 24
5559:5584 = 23.3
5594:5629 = 21.6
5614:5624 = 21.6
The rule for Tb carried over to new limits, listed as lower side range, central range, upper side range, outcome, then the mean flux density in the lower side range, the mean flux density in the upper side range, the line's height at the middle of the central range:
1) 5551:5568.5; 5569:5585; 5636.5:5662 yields 0.04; 23.6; 22.9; 23.5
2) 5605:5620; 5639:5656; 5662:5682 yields 0.01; 22.2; 24.2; 23.4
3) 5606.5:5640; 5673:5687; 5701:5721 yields -0.05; 22.1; 23.8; 23.2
